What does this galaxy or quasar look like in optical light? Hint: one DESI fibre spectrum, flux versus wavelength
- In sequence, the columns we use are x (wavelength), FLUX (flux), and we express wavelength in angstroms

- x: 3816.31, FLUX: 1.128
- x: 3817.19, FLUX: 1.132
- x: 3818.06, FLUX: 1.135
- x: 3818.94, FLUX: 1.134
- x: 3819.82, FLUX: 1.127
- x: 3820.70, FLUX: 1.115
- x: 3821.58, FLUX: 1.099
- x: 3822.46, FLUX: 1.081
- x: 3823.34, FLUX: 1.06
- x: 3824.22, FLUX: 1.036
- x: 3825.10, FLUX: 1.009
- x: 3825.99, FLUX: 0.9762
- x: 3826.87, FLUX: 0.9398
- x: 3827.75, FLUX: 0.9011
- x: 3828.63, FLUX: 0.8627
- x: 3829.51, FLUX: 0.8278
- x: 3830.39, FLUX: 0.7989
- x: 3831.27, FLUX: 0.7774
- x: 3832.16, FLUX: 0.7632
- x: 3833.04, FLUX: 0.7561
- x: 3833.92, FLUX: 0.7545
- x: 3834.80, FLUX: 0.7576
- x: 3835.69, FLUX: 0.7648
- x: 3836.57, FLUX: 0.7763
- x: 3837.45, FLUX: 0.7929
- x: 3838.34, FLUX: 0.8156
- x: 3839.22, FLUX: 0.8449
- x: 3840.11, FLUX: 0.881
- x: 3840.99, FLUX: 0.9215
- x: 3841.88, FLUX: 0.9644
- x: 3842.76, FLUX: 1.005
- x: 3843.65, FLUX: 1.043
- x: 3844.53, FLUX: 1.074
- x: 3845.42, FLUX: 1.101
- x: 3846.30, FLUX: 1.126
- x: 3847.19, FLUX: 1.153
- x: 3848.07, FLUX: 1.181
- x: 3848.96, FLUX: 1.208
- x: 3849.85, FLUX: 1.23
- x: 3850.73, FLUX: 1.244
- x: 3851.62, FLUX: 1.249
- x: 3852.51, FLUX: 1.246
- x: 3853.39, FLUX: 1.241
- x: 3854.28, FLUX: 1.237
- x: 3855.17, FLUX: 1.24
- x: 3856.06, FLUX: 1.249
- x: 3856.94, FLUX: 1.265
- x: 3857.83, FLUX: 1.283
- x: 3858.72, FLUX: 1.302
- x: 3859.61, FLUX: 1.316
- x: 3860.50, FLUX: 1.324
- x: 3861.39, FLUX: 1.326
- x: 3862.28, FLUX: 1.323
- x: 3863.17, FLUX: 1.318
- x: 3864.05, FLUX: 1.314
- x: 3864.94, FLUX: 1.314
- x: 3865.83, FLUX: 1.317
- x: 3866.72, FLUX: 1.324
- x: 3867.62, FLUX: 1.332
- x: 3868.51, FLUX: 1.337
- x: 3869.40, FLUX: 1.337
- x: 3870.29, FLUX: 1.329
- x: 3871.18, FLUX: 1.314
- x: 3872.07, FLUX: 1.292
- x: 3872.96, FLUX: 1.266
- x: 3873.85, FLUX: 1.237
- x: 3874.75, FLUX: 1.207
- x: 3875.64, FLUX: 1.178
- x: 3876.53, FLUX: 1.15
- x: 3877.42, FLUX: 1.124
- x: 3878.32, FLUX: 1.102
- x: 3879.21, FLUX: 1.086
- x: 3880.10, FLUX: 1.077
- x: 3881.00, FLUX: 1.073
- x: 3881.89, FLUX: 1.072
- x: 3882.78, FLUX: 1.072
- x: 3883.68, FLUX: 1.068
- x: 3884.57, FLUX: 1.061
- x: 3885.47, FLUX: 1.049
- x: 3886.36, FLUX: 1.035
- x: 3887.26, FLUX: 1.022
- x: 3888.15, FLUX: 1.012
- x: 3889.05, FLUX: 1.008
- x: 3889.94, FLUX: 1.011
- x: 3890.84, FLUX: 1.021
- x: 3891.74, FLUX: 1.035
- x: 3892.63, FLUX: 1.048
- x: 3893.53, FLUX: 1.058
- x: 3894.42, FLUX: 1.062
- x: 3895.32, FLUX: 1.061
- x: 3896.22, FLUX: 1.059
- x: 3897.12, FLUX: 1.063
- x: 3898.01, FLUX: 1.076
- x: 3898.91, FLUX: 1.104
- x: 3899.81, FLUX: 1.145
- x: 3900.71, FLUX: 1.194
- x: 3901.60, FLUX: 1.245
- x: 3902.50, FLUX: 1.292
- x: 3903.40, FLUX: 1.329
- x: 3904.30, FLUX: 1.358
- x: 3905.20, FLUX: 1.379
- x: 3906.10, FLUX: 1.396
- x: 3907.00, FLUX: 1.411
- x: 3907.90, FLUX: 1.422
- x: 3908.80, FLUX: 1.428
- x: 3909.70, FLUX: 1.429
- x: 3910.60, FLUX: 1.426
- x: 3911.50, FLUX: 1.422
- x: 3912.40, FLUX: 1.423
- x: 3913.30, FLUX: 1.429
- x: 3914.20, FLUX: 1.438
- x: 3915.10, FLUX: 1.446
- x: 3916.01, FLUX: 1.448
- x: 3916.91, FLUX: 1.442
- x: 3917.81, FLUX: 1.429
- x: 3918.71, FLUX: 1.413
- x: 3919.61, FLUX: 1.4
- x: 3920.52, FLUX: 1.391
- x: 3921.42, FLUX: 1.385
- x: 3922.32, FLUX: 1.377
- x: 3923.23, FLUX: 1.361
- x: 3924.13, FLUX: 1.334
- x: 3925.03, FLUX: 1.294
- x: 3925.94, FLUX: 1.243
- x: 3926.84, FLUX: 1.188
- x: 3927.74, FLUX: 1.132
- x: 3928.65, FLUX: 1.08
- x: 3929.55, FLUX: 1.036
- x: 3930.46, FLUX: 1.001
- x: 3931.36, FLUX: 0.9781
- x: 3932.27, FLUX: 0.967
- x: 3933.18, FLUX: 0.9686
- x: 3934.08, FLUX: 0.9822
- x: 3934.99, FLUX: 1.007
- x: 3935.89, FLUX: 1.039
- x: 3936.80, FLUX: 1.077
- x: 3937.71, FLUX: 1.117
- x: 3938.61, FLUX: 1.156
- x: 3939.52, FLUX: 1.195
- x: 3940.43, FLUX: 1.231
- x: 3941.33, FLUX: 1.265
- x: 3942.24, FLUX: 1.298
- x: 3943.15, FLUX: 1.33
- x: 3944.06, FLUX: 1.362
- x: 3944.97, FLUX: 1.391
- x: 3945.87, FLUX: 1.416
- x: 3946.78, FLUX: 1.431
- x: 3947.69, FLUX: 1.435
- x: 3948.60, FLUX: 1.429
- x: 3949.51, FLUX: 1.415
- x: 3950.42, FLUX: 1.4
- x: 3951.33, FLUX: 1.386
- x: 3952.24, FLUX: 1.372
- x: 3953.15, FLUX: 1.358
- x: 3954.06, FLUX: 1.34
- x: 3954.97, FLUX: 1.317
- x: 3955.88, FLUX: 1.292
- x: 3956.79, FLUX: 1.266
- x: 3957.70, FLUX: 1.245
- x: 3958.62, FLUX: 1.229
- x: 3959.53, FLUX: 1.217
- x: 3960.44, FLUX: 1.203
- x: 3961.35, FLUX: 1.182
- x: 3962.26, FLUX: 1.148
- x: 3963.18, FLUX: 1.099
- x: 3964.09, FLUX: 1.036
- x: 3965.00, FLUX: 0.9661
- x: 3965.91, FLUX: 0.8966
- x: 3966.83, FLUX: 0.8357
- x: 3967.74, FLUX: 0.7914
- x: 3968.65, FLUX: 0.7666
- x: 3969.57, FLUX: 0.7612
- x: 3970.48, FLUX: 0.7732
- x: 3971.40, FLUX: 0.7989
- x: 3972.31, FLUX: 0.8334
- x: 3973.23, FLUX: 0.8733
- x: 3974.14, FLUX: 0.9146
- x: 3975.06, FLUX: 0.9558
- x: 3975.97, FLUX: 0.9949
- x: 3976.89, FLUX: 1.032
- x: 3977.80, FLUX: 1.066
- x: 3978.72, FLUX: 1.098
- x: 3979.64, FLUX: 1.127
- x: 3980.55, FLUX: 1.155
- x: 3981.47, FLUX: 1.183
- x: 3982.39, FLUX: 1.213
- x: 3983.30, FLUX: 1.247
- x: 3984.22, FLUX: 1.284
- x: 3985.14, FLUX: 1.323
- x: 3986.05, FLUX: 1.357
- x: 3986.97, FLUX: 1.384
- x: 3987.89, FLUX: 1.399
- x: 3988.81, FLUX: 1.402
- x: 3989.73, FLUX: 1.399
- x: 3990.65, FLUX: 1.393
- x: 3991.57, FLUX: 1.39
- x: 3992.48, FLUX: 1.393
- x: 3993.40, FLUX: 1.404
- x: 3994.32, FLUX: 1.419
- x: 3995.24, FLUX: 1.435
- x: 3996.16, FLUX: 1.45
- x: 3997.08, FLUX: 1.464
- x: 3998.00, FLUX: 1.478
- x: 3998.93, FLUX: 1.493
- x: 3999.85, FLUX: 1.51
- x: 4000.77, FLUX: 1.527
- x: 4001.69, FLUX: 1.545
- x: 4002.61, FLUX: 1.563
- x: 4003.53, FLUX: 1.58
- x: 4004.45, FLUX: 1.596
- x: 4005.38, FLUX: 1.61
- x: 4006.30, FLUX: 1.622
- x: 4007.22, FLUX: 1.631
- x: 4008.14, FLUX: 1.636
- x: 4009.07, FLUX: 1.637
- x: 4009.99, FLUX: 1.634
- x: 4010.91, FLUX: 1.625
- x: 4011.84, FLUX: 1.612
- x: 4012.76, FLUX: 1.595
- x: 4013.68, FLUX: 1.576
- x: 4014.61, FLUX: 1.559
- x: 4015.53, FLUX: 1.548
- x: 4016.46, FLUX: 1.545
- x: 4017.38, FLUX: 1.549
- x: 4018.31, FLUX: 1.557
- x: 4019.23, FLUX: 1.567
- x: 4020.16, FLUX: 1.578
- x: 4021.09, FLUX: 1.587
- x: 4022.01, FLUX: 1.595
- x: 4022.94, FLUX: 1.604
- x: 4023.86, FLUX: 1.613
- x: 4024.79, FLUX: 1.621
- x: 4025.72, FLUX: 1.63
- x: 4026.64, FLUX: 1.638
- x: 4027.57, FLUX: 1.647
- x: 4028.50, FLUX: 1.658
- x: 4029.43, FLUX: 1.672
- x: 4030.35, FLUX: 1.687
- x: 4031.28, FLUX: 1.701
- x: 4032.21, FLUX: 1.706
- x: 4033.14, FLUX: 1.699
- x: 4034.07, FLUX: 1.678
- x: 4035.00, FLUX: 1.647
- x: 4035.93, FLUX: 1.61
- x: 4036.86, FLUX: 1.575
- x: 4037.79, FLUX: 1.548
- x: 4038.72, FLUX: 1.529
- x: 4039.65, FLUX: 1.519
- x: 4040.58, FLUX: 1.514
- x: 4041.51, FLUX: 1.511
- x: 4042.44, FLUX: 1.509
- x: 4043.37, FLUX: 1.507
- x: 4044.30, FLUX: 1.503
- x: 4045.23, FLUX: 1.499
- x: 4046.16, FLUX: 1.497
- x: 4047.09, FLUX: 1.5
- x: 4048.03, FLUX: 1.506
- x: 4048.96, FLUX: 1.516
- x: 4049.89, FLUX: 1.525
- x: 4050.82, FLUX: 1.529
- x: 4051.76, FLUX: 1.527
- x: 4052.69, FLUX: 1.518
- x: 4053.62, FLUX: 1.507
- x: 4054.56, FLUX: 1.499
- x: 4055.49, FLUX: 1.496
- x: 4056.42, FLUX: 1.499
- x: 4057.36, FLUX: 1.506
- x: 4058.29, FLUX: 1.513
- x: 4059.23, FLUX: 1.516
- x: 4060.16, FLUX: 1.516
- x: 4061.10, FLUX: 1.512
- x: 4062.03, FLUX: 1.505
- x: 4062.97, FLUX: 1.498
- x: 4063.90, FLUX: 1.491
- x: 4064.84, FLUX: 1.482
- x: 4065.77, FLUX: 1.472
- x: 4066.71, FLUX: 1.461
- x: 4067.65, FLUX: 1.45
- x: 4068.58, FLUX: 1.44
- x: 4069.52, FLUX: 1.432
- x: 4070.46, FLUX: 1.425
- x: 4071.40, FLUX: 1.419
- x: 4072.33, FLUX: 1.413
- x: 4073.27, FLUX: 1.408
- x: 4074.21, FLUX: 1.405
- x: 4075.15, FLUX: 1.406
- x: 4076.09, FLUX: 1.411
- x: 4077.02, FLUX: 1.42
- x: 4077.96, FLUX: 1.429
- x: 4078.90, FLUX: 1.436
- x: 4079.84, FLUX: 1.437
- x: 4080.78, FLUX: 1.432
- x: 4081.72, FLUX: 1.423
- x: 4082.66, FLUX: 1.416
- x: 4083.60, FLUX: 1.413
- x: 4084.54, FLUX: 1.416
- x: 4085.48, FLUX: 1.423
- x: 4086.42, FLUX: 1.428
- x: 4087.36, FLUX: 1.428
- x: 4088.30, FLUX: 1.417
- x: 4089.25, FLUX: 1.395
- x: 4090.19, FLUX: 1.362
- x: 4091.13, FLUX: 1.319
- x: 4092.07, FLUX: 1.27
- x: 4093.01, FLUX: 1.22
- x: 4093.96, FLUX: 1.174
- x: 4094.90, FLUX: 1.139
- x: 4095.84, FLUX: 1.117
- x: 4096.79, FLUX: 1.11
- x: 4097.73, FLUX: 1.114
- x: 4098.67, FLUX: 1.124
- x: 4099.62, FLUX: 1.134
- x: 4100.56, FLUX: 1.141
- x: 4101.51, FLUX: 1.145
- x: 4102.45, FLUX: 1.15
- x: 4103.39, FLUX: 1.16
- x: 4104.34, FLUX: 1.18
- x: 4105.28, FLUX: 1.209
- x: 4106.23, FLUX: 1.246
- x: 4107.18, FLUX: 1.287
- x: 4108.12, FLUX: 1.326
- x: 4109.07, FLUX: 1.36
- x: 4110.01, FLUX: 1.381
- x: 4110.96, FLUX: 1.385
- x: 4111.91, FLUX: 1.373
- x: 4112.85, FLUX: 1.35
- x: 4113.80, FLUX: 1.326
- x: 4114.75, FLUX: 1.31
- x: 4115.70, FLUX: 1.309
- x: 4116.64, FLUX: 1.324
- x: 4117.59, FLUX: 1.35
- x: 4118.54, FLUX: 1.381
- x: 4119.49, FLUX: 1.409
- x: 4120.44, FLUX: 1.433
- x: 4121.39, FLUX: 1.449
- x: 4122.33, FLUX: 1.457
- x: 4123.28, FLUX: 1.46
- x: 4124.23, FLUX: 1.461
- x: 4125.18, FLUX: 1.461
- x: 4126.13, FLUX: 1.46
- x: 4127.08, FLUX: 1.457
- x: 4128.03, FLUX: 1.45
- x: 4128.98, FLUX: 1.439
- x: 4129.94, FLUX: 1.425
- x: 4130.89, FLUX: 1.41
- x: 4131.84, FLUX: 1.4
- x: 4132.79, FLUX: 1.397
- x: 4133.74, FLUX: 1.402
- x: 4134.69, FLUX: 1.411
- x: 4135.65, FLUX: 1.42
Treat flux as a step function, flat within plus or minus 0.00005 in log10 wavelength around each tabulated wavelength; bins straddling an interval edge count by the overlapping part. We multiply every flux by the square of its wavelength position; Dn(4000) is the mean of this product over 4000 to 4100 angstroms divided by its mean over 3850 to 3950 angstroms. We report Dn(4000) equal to 1.3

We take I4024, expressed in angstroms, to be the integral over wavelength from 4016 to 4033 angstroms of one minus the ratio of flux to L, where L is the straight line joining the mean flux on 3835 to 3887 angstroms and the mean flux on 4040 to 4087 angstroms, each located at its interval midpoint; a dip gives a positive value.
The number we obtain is -2.5 angstroms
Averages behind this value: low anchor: 1.15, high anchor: 1.47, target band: 1.62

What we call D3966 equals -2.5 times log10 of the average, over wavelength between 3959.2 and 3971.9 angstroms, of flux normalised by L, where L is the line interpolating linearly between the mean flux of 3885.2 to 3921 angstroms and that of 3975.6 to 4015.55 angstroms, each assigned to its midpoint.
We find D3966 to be 0.38 mag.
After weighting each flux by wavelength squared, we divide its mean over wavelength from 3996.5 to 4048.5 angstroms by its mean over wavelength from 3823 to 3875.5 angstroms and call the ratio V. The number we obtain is 1.56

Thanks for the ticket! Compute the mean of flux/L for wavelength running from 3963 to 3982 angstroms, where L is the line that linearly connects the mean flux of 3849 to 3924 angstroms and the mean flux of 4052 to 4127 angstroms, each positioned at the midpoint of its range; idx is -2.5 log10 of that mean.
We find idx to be 0.34 mag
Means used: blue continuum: 1.25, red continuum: 1.37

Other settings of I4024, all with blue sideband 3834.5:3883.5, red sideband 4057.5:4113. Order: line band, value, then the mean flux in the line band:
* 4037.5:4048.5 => -1.6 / 1.51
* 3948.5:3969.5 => 1.2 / 1.17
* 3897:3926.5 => -3.5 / 1.35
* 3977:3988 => 0.4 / 1.23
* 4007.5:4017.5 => -2.3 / 1.59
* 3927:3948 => 1.0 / 1.17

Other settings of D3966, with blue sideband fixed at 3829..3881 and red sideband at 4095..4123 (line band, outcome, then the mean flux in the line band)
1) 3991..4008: -0.24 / 1.51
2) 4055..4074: -0.18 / 1.47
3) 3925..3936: 0.10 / 1.06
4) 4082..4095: -0.07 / 1.35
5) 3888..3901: 0.08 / 1.06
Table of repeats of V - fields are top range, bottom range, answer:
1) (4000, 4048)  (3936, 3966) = 1.31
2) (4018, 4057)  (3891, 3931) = 1.31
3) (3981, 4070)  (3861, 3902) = 1.41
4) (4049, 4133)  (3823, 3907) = 1.39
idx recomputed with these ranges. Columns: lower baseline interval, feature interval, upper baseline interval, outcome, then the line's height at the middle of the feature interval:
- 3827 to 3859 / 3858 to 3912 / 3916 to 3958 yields -0.08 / 1.13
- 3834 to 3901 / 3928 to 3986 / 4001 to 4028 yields 0.23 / 1.41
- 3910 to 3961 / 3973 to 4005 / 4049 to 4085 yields 0.03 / 1.35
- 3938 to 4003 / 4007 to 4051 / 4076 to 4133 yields -0.23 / 1.28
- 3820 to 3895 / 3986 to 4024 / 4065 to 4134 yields -0.21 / 1.25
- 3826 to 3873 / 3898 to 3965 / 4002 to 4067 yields 0.03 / 1.31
